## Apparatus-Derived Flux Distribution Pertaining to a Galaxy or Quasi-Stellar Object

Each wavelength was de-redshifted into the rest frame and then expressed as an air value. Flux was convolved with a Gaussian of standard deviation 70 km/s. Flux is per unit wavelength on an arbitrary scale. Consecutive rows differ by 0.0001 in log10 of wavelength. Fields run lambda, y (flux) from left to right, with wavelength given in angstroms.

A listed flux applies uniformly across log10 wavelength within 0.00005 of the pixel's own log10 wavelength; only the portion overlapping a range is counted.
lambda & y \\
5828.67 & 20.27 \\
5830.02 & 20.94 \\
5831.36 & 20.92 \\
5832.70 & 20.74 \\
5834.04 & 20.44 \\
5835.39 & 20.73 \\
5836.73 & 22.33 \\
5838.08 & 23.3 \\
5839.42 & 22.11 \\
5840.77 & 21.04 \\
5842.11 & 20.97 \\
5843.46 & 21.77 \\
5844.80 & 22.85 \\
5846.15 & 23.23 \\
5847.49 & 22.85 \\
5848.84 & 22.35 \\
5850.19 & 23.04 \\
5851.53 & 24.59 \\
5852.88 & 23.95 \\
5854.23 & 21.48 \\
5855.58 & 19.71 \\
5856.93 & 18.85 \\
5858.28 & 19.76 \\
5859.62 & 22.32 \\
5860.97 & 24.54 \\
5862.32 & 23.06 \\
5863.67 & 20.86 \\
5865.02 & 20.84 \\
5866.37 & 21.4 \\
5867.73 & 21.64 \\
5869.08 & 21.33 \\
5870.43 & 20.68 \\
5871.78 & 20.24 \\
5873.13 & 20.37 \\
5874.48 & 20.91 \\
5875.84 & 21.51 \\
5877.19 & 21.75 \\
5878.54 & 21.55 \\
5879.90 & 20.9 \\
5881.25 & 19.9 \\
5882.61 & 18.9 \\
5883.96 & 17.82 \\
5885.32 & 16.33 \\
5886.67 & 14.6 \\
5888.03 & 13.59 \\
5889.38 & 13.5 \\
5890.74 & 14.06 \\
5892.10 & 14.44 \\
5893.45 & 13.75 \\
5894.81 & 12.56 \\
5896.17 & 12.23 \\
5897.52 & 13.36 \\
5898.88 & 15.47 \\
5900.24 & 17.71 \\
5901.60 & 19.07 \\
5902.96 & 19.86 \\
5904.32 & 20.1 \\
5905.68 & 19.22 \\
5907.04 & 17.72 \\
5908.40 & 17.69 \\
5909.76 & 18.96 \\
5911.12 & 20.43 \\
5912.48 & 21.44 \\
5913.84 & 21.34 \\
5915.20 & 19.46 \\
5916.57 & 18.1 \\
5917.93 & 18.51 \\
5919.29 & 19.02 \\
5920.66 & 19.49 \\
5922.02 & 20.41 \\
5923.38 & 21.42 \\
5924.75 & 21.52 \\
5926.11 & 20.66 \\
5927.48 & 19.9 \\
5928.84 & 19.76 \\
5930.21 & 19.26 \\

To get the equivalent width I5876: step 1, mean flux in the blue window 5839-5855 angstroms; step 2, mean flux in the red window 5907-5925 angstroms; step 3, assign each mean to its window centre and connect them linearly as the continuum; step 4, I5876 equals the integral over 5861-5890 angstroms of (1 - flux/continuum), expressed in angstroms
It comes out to 2.3 angstroms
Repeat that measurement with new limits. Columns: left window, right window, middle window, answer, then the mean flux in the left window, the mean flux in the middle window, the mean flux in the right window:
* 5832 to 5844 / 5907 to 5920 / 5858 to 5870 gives -0.61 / 21.5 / 21.8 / 19.3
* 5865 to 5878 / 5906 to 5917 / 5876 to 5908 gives 5.17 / 21.1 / 17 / 19.4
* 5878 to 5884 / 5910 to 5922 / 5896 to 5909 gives 1.56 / 20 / 17.4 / 19.7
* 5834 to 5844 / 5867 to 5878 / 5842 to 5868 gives -0.81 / 21.6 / 22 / 21.1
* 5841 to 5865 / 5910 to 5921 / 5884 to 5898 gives 4.49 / 22.1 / 14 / 19.7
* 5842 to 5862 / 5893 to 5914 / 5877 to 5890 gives 1.09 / 22.2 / 17.8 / 17.5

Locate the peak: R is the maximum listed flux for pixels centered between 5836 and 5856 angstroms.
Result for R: 24.59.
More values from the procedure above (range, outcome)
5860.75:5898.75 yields 24.54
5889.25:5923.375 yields 21.44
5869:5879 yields 21.75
